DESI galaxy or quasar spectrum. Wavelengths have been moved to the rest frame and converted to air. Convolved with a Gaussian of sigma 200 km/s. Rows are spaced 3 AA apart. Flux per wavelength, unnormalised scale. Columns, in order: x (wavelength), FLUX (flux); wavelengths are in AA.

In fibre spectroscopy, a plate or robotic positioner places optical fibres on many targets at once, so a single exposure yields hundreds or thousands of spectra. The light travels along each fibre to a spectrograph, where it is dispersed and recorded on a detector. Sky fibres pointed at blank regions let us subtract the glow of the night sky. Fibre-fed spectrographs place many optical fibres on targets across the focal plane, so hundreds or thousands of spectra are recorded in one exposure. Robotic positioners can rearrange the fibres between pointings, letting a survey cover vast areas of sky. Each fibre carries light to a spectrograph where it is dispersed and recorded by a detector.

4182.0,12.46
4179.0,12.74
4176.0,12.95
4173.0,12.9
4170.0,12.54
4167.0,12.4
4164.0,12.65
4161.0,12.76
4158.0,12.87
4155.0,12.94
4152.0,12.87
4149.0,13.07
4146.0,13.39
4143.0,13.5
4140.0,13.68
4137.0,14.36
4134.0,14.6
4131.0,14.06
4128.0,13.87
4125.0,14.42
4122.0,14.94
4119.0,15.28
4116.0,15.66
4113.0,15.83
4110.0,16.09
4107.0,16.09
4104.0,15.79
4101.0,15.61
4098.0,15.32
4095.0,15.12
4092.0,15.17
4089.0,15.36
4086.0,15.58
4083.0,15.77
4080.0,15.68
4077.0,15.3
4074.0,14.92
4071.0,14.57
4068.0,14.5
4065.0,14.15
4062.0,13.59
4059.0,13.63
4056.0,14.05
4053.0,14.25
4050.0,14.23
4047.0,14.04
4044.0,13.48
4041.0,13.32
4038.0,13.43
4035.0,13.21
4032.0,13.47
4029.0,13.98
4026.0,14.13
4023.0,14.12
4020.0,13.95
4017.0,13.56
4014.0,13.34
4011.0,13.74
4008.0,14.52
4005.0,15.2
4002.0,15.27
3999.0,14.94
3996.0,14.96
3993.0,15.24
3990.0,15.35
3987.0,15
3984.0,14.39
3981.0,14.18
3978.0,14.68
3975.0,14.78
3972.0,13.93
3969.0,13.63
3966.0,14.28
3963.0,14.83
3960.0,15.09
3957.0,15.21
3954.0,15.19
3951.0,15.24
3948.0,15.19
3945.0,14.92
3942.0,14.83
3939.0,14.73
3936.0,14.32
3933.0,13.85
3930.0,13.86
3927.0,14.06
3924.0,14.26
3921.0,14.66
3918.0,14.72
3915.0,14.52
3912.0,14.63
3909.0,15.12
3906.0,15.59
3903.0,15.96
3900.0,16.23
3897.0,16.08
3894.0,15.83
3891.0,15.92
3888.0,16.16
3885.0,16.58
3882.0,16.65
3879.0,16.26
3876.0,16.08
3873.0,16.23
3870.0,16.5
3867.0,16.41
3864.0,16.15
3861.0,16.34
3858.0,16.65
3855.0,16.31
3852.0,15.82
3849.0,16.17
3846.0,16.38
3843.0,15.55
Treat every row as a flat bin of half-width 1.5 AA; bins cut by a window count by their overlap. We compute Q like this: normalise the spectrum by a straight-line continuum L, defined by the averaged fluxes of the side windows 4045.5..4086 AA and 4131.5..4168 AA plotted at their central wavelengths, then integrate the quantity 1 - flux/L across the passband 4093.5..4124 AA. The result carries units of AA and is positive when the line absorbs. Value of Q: -3.6 AA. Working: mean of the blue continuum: 14.6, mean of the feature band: 15.6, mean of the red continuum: 13.3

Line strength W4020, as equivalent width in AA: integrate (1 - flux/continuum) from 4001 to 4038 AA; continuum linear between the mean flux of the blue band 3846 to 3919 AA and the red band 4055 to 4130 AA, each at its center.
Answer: 3.3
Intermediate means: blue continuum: 16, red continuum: 15.1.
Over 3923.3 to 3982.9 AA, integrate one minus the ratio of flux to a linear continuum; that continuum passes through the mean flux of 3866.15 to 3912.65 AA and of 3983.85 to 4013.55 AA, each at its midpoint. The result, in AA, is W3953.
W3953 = 3.0 AA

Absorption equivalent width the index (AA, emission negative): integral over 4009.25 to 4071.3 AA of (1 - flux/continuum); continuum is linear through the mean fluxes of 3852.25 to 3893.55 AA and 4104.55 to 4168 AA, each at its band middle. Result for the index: 4.4 AA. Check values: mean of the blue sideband 16.3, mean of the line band 13.8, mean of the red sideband 14.1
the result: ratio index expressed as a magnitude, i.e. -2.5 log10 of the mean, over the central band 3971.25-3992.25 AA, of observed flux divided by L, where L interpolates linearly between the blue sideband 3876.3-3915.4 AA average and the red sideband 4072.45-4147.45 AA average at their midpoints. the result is 0.06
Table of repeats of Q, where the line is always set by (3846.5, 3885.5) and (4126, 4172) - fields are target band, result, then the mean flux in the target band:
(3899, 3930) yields 1.77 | 14.9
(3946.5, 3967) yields 0.44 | 15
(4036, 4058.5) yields 0.91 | 13.8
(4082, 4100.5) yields -1.94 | 15.4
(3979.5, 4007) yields 0.04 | 14.9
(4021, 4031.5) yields 0.43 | 14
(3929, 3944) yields 1.17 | 14.4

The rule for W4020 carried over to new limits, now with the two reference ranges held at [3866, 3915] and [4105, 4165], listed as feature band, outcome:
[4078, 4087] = -0.7 AA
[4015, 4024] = 0.7 AA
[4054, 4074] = 0.7 AA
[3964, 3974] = 0.9 AA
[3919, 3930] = 1.0 AA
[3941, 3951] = 0.3 AA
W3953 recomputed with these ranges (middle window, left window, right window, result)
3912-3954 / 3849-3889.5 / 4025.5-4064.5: 2.20 AA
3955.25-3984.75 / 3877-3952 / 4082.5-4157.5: 1.10 AA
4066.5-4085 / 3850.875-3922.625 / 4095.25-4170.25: -0.67 AA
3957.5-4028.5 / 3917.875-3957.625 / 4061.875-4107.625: 1.68 AA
